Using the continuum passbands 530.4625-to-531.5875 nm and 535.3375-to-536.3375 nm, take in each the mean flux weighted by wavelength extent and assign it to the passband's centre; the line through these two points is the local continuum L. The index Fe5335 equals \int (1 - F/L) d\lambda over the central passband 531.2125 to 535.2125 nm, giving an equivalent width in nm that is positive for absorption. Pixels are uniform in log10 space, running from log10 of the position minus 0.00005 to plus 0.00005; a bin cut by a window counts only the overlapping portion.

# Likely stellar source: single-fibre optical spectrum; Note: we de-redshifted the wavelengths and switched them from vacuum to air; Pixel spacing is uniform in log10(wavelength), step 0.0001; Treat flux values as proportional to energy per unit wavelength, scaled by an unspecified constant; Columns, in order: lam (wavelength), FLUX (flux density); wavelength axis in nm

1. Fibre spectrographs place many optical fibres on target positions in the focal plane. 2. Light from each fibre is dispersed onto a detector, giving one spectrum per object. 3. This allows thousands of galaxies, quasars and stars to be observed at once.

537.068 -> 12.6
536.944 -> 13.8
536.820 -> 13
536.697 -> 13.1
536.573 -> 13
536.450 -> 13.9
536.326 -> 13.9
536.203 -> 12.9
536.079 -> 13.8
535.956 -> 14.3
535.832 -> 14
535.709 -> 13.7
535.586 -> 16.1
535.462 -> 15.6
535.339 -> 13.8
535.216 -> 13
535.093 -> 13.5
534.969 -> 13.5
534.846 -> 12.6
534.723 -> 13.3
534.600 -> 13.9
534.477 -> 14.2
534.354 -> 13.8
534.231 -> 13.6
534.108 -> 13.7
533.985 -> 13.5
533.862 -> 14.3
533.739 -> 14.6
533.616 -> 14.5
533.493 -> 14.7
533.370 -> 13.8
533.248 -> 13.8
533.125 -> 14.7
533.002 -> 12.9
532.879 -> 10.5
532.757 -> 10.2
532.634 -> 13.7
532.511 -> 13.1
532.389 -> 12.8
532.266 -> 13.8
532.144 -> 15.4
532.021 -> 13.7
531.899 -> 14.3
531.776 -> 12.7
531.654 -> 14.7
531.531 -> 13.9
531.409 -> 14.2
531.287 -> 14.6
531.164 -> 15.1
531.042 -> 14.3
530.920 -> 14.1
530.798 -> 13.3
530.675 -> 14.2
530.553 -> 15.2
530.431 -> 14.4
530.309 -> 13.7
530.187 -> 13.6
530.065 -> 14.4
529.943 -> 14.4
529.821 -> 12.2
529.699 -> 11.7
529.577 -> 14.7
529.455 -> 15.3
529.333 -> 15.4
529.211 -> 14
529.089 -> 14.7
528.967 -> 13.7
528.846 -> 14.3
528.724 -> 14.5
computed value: 0.19 nm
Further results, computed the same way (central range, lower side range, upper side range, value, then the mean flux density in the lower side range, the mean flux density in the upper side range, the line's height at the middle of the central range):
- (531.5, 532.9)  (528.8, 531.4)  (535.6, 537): 0.07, 14.2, 13.7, 14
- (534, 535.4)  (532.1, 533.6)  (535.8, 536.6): 0.00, 13.3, 13.7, 13.5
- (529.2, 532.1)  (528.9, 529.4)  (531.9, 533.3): -0.04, 14.5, 13.2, 13.9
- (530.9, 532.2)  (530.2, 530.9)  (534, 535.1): -0.03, 14.1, 13.6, 14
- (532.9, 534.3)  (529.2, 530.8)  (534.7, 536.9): -0.01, 14.1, 13.7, 13.9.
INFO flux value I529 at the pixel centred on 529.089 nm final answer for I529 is 14.7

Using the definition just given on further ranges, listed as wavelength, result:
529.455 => 15.3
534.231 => 13.6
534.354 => 13.8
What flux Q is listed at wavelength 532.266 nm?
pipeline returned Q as 13.8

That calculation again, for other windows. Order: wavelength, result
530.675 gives 14.2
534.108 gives 13.7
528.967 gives 13.7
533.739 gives 14.6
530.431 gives 14.4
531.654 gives 14.7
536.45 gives 13.9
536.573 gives 13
